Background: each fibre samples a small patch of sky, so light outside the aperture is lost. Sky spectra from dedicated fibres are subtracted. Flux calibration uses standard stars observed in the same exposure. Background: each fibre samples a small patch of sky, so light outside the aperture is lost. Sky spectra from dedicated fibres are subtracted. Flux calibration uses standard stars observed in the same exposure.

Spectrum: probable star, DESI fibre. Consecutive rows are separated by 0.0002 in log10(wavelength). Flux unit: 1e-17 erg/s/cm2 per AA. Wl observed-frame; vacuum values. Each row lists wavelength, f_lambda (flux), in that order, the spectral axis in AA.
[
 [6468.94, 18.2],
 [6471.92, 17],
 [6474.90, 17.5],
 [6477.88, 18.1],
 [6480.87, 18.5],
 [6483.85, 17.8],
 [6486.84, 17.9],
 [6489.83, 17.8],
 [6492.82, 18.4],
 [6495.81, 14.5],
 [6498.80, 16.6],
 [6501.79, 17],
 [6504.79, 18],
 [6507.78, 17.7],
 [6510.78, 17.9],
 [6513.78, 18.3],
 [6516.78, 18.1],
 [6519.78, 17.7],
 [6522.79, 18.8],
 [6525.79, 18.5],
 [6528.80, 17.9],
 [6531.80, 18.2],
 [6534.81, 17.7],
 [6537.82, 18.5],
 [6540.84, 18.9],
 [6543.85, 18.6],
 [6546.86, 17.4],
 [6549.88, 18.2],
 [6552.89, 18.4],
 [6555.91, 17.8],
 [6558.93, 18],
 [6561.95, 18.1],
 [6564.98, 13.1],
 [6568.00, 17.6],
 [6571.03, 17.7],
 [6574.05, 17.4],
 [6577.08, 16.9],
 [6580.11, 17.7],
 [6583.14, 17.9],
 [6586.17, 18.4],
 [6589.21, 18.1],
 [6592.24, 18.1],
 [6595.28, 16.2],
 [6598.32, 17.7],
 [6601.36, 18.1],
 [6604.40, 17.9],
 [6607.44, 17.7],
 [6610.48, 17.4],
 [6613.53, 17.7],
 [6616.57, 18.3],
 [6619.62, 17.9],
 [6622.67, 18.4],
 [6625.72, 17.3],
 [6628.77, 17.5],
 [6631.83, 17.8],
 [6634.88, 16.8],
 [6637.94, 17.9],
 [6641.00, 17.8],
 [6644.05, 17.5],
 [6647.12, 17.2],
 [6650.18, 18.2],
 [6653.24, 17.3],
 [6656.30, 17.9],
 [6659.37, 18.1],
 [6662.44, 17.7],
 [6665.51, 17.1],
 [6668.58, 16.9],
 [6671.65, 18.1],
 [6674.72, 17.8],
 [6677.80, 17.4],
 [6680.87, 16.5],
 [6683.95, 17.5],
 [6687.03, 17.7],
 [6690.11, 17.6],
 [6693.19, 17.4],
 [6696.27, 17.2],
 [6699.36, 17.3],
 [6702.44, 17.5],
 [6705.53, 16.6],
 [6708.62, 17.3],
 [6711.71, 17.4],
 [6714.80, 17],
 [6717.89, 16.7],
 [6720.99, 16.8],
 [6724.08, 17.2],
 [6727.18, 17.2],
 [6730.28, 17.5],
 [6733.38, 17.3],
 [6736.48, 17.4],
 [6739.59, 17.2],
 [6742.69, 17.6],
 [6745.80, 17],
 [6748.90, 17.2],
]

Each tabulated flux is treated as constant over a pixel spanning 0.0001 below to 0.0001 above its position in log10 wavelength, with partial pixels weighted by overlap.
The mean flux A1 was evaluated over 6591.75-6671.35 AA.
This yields 17.6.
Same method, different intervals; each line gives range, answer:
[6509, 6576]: 17.8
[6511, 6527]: 18.2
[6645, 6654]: 17.6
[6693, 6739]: 17.2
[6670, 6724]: 17.3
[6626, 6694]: 17.5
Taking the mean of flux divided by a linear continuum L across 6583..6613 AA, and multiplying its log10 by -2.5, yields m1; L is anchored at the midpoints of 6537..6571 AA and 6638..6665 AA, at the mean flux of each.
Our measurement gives 0.00 mag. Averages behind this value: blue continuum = 17.7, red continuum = 17.7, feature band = 17.7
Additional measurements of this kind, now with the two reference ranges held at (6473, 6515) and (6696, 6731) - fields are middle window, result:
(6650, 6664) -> -0.03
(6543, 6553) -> -0.04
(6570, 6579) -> 0.00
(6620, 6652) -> -0.02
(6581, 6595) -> -0.03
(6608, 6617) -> -0.03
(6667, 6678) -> -0.02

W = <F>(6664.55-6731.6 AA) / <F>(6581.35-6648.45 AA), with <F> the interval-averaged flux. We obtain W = 1.0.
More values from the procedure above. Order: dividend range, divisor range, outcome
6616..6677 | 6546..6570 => 1.02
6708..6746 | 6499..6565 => 0.96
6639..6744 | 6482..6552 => 0.97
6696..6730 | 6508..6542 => 0.94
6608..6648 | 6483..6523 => 1.01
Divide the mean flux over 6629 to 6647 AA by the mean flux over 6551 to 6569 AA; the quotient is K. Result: 1.0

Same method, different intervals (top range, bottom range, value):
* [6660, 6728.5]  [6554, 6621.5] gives 0.99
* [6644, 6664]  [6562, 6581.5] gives 1.05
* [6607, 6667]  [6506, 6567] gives 0.99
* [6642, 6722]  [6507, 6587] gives 0.98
